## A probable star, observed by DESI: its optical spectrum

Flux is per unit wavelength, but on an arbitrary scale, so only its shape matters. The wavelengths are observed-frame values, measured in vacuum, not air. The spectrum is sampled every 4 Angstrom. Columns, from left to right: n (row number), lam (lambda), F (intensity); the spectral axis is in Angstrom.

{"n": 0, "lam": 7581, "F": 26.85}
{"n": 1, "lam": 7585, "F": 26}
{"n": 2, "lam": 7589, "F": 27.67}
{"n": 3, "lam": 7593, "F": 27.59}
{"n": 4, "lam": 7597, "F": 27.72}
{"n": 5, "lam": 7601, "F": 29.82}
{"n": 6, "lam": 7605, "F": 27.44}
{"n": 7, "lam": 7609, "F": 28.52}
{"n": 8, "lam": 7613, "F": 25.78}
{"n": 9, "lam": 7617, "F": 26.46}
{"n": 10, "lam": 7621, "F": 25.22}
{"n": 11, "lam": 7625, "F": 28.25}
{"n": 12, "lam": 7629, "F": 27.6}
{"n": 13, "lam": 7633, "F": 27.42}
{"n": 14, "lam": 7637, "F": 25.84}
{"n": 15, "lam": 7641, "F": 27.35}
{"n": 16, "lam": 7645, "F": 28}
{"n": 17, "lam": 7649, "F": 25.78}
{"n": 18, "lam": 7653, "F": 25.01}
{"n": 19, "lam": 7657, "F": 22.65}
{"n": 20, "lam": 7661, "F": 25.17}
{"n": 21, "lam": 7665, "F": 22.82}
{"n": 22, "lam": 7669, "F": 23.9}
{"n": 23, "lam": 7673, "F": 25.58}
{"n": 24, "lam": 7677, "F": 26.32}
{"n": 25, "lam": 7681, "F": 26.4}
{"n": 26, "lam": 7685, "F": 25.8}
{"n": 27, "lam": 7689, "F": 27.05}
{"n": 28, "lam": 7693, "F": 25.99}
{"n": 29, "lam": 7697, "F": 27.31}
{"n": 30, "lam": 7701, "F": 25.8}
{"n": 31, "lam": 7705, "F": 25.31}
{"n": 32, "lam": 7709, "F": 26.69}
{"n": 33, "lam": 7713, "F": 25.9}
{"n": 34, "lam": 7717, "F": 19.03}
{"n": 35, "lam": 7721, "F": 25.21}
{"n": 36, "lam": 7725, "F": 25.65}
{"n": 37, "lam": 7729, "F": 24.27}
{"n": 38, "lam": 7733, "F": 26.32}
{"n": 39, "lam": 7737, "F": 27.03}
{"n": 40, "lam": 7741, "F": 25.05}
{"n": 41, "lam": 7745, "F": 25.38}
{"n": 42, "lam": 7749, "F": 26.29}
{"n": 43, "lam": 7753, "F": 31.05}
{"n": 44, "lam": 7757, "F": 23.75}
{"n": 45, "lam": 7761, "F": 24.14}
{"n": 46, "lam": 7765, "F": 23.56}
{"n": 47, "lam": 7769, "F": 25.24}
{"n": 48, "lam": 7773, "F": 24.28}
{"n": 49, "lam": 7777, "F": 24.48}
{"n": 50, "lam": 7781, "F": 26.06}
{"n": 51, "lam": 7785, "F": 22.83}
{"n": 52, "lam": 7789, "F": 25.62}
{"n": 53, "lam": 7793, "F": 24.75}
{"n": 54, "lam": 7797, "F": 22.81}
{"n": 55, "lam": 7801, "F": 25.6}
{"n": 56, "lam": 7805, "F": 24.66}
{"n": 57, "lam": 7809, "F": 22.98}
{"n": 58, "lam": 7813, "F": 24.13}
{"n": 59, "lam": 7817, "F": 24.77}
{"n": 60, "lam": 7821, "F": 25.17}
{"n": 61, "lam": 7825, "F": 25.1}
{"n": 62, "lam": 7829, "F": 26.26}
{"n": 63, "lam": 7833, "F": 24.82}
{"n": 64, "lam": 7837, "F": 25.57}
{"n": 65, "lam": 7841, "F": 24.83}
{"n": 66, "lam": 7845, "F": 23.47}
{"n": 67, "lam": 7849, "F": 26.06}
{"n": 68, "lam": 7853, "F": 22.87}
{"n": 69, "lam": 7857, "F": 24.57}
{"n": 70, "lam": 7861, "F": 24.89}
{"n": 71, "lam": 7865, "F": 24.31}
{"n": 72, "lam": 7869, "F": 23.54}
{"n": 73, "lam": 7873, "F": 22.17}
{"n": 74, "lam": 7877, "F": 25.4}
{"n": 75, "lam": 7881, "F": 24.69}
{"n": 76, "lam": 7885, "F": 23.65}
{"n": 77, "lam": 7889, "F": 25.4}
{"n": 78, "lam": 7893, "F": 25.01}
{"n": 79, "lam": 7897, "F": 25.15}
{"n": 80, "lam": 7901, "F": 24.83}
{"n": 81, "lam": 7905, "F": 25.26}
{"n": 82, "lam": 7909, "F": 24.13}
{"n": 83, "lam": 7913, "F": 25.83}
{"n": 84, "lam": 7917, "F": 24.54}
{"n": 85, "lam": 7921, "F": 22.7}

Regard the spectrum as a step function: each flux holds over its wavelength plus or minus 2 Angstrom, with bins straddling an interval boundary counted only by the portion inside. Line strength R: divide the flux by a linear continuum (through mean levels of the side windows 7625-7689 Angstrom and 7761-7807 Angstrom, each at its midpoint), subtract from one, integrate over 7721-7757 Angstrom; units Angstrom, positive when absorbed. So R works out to -1.7 Angstrom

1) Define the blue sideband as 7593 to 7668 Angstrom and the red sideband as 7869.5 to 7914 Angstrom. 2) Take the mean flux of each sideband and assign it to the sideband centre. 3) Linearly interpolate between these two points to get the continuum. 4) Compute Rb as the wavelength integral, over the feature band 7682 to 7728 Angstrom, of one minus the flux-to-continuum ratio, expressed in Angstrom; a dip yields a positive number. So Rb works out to 0.9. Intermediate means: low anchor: 26.5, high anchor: 24.6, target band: 25.4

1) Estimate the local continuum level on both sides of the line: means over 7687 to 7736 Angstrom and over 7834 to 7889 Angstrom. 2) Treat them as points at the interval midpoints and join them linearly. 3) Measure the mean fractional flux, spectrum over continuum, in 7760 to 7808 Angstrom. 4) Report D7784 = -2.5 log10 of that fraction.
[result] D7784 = 0.02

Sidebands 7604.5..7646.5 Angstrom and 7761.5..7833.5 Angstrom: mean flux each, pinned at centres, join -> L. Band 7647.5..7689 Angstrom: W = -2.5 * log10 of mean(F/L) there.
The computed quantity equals 0.06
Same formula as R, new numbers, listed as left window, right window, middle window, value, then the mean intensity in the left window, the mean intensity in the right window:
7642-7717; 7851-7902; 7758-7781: 0.5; 25.5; 24.3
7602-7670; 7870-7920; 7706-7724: 0.9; 26.2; 24.6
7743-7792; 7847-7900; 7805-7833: 0.1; 25.2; 24.4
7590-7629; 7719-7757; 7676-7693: 0.2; 27.4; 26.1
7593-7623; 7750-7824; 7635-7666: 1.5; 27.3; 24.8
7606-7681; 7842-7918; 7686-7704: -0.5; 26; 24.5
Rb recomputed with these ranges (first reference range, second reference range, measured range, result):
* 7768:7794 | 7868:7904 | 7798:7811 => 0.20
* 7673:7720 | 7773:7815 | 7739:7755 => -1.27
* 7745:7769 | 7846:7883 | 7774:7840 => 0.77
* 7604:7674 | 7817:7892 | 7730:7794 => -0.34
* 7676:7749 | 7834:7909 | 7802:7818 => 0.48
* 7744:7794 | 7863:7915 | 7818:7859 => -0.06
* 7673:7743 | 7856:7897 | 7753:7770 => 0.20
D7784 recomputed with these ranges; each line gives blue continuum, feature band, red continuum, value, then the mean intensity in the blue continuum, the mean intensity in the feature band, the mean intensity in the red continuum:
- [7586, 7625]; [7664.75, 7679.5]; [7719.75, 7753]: 0.073 mag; 27.4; 24.9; 26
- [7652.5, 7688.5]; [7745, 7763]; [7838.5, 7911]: -0.062 mag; 24.9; 26.2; 24.5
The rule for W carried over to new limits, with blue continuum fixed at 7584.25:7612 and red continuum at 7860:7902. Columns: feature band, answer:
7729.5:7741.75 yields 0.01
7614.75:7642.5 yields 0.02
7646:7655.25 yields 0.07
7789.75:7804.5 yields 0.04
